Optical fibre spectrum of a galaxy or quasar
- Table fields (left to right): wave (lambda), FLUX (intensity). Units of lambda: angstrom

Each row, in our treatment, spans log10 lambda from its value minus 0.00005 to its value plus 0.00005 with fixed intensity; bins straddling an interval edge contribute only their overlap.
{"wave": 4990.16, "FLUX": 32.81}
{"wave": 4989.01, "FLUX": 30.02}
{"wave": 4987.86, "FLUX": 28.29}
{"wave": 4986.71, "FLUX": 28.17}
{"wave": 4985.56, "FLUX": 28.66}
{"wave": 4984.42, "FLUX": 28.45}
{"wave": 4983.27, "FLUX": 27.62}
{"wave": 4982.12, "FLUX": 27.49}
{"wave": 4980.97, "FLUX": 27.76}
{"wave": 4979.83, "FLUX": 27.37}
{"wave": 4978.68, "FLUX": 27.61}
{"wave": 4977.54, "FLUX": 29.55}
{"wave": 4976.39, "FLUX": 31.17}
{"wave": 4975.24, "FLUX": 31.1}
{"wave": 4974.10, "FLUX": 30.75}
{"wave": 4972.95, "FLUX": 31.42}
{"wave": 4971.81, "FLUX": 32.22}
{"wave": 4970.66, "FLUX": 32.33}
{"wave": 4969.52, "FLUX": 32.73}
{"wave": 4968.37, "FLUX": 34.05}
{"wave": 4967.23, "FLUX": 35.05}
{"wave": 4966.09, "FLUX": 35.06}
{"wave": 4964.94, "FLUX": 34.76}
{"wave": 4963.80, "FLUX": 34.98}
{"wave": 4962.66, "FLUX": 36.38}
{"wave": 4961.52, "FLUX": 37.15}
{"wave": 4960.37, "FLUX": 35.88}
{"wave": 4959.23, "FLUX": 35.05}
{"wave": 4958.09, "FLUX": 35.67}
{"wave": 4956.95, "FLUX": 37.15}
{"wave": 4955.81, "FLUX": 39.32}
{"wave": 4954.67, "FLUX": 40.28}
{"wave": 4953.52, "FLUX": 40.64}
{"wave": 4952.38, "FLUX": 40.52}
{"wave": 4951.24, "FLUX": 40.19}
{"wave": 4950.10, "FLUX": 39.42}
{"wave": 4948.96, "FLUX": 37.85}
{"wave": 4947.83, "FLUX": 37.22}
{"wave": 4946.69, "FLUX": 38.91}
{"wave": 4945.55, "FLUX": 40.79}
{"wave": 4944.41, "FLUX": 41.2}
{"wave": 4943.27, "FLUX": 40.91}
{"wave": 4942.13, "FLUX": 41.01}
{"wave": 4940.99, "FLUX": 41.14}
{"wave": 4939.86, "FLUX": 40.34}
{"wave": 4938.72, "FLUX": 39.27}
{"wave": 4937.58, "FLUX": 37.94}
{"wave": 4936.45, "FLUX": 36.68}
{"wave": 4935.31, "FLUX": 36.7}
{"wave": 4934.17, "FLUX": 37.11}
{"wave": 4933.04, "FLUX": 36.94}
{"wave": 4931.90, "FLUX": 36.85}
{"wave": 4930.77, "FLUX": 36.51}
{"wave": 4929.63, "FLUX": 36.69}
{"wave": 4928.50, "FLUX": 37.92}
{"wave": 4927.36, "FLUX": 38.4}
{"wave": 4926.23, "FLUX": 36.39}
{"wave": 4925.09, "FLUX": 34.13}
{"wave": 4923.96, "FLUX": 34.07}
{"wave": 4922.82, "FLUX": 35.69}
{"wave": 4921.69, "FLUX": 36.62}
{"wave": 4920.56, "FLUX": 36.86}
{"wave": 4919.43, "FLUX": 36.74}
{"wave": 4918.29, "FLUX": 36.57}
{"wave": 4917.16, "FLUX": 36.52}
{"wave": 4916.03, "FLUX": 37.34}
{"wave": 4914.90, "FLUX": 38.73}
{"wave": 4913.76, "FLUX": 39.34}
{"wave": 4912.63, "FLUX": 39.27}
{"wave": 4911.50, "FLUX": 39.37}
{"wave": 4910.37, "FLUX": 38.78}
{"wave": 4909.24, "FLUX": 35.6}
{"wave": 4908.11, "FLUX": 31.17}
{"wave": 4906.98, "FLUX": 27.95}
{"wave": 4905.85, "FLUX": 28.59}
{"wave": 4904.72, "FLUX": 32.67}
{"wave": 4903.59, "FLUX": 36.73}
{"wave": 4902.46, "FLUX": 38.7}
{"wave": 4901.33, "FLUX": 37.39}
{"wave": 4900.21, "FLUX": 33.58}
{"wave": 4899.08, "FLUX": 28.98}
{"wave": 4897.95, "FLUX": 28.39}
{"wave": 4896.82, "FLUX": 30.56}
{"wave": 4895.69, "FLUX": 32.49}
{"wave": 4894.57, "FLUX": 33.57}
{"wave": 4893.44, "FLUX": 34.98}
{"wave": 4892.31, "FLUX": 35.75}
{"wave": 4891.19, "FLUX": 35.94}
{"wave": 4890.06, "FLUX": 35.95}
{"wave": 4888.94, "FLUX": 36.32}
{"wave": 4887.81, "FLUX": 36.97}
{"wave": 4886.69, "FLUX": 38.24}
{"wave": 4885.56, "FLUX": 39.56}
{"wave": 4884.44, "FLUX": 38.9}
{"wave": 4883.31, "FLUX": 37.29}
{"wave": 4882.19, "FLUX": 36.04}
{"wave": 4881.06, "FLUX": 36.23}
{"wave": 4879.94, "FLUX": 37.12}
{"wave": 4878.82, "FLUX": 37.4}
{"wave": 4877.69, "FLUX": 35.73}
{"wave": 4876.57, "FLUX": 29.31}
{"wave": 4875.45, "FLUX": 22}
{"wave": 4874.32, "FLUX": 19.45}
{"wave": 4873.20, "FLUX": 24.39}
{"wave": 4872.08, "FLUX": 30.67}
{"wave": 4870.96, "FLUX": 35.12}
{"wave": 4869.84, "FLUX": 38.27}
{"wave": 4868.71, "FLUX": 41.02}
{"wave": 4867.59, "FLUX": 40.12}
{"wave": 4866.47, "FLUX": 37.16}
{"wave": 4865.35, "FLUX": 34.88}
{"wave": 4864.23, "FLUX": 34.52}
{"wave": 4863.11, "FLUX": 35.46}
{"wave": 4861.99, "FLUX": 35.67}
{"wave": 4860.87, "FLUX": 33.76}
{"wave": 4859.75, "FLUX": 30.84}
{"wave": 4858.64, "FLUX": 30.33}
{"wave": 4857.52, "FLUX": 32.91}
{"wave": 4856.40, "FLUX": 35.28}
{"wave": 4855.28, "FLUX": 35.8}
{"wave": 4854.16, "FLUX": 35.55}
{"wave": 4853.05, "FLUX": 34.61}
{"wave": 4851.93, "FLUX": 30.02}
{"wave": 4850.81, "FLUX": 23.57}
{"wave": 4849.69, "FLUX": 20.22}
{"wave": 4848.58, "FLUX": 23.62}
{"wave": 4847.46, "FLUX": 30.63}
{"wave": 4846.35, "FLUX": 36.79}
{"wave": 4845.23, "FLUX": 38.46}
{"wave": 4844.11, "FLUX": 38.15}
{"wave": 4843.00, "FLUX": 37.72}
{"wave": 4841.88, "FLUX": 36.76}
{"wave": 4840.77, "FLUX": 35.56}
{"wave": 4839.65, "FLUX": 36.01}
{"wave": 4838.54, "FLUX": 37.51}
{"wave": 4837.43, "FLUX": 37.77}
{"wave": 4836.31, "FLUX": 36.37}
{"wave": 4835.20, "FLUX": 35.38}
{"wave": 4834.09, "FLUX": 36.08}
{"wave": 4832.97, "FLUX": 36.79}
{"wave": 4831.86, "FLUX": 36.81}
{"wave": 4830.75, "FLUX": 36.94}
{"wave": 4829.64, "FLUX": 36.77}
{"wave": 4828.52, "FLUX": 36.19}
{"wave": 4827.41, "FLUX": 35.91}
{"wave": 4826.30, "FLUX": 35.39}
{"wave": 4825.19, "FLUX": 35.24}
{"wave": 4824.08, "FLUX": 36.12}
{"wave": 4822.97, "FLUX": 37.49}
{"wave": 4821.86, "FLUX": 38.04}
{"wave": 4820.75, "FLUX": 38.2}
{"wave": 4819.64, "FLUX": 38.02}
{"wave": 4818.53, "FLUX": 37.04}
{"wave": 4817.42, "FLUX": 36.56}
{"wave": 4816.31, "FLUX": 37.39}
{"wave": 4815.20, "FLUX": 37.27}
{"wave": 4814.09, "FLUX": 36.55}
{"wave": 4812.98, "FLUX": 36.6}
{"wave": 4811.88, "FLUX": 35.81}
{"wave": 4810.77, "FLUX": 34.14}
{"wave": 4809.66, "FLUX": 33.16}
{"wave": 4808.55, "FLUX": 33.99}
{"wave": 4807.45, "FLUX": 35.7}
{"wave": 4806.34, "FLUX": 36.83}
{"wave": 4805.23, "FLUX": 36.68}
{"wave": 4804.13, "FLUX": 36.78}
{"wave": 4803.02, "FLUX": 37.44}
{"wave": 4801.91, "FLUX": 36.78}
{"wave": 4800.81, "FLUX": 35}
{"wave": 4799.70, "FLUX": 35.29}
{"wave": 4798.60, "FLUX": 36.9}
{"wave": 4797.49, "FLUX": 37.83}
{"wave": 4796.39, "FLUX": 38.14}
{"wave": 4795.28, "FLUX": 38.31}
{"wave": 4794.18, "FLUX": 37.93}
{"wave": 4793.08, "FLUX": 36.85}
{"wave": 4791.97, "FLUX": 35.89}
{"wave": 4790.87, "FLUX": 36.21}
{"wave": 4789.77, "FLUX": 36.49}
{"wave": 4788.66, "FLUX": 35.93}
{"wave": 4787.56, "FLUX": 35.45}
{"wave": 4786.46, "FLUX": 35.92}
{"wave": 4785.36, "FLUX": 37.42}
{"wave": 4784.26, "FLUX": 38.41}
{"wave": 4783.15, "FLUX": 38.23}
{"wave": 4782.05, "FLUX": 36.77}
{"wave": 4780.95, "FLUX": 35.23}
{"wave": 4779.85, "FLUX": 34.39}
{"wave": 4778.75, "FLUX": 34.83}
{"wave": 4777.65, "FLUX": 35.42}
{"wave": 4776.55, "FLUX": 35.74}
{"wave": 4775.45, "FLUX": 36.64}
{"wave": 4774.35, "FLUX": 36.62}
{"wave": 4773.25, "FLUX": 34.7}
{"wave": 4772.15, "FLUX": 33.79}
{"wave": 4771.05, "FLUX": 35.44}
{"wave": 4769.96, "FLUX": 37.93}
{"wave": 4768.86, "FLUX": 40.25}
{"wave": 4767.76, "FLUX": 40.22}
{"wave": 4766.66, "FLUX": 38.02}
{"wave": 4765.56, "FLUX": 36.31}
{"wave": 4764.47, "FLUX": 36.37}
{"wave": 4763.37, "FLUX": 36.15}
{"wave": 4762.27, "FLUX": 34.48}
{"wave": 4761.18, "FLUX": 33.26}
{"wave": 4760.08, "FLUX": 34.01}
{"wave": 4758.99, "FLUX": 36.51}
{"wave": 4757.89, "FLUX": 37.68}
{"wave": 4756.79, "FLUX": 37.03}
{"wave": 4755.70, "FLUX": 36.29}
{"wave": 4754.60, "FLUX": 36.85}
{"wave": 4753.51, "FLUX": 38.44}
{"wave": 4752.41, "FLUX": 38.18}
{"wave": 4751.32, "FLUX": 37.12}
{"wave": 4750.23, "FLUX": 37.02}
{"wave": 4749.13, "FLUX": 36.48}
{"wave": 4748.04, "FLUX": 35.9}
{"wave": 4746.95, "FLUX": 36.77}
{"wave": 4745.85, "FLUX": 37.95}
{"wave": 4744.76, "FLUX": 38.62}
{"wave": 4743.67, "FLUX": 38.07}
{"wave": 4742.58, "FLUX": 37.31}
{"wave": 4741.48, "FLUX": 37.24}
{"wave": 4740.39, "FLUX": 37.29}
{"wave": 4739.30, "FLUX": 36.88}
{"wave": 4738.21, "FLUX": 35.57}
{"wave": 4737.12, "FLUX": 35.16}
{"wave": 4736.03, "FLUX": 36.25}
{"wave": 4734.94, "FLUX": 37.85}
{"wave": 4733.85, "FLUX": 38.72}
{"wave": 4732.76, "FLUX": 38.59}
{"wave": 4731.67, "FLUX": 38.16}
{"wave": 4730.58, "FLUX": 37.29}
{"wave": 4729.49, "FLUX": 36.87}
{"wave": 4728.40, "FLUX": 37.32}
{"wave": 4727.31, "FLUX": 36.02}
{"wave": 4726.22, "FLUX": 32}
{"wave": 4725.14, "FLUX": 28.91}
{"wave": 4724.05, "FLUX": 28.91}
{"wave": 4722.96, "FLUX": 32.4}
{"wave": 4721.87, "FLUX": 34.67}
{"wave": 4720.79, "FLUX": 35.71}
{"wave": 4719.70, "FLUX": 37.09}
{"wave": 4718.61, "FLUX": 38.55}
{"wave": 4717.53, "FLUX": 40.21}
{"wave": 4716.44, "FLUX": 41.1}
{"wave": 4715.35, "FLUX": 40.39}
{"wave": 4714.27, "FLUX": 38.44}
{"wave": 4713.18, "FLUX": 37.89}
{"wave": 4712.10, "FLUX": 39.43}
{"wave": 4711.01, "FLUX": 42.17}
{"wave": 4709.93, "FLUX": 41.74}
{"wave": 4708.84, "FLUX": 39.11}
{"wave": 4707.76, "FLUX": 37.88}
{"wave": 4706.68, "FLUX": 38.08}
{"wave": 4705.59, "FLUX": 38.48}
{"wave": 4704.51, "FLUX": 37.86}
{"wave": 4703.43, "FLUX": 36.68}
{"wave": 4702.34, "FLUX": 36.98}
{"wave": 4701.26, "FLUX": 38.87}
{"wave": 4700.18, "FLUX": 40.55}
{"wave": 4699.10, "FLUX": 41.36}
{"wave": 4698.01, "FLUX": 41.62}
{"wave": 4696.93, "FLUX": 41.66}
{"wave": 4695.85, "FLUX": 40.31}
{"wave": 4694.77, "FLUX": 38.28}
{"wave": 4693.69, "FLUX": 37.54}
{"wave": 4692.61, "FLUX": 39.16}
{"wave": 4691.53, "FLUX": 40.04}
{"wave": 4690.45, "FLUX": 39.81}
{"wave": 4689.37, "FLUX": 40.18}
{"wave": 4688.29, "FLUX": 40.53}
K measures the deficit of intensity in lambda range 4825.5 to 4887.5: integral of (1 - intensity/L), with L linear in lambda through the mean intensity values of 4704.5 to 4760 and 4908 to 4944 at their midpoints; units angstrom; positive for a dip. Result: 5.0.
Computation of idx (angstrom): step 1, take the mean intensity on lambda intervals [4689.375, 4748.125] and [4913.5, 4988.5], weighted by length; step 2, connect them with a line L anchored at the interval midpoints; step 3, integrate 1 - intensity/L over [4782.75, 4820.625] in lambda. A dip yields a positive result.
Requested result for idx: 0.4 angstrom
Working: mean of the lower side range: 37.8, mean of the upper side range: 35.5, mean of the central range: 36.6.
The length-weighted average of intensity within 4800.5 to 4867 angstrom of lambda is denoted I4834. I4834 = 35.1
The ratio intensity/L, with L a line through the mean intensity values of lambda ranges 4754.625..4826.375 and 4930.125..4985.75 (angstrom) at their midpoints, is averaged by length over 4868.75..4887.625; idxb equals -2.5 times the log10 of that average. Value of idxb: 0.07 mag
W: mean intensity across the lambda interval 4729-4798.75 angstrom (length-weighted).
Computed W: 36.8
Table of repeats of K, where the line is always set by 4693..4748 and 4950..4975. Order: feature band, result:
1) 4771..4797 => 0.6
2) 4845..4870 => 2.2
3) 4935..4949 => -1.3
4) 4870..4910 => 3.2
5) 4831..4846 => -0.1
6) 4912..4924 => -0.4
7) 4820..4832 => 0.1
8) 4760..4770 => 0.1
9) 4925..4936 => -0.2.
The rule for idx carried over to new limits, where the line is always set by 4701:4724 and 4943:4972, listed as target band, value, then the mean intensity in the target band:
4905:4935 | 0.94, 36.1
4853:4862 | 0.92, 33.7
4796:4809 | 0.44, 36.5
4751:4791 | 1.47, 36.4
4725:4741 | 0.68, 36.4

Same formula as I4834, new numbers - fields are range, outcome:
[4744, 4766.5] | 36.6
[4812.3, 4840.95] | 36.7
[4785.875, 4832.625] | 36.5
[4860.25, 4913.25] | 34.4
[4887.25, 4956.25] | 36.7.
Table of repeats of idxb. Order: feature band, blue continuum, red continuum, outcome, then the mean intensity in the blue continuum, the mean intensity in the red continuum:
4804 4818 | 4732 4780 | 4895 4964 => 0.02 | 36.7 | 36.8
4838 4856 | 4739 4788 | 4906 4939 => 0.11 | 36.7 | 36.5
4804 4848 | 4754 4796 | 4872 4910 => -0.04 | 36.4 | 33.4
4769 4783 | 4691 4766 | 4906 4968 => 0.05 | 37.4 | 37.3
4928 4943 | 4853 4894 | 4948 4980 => -0.10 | 34.6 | 35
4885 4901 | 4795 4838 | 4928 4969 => 0.09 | 36.5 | 37.9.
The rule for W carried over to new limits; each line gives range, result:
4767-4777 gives 36.8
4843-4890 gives 33.7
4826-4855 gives 34.4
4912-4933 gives 36.9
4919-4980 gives 36.3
